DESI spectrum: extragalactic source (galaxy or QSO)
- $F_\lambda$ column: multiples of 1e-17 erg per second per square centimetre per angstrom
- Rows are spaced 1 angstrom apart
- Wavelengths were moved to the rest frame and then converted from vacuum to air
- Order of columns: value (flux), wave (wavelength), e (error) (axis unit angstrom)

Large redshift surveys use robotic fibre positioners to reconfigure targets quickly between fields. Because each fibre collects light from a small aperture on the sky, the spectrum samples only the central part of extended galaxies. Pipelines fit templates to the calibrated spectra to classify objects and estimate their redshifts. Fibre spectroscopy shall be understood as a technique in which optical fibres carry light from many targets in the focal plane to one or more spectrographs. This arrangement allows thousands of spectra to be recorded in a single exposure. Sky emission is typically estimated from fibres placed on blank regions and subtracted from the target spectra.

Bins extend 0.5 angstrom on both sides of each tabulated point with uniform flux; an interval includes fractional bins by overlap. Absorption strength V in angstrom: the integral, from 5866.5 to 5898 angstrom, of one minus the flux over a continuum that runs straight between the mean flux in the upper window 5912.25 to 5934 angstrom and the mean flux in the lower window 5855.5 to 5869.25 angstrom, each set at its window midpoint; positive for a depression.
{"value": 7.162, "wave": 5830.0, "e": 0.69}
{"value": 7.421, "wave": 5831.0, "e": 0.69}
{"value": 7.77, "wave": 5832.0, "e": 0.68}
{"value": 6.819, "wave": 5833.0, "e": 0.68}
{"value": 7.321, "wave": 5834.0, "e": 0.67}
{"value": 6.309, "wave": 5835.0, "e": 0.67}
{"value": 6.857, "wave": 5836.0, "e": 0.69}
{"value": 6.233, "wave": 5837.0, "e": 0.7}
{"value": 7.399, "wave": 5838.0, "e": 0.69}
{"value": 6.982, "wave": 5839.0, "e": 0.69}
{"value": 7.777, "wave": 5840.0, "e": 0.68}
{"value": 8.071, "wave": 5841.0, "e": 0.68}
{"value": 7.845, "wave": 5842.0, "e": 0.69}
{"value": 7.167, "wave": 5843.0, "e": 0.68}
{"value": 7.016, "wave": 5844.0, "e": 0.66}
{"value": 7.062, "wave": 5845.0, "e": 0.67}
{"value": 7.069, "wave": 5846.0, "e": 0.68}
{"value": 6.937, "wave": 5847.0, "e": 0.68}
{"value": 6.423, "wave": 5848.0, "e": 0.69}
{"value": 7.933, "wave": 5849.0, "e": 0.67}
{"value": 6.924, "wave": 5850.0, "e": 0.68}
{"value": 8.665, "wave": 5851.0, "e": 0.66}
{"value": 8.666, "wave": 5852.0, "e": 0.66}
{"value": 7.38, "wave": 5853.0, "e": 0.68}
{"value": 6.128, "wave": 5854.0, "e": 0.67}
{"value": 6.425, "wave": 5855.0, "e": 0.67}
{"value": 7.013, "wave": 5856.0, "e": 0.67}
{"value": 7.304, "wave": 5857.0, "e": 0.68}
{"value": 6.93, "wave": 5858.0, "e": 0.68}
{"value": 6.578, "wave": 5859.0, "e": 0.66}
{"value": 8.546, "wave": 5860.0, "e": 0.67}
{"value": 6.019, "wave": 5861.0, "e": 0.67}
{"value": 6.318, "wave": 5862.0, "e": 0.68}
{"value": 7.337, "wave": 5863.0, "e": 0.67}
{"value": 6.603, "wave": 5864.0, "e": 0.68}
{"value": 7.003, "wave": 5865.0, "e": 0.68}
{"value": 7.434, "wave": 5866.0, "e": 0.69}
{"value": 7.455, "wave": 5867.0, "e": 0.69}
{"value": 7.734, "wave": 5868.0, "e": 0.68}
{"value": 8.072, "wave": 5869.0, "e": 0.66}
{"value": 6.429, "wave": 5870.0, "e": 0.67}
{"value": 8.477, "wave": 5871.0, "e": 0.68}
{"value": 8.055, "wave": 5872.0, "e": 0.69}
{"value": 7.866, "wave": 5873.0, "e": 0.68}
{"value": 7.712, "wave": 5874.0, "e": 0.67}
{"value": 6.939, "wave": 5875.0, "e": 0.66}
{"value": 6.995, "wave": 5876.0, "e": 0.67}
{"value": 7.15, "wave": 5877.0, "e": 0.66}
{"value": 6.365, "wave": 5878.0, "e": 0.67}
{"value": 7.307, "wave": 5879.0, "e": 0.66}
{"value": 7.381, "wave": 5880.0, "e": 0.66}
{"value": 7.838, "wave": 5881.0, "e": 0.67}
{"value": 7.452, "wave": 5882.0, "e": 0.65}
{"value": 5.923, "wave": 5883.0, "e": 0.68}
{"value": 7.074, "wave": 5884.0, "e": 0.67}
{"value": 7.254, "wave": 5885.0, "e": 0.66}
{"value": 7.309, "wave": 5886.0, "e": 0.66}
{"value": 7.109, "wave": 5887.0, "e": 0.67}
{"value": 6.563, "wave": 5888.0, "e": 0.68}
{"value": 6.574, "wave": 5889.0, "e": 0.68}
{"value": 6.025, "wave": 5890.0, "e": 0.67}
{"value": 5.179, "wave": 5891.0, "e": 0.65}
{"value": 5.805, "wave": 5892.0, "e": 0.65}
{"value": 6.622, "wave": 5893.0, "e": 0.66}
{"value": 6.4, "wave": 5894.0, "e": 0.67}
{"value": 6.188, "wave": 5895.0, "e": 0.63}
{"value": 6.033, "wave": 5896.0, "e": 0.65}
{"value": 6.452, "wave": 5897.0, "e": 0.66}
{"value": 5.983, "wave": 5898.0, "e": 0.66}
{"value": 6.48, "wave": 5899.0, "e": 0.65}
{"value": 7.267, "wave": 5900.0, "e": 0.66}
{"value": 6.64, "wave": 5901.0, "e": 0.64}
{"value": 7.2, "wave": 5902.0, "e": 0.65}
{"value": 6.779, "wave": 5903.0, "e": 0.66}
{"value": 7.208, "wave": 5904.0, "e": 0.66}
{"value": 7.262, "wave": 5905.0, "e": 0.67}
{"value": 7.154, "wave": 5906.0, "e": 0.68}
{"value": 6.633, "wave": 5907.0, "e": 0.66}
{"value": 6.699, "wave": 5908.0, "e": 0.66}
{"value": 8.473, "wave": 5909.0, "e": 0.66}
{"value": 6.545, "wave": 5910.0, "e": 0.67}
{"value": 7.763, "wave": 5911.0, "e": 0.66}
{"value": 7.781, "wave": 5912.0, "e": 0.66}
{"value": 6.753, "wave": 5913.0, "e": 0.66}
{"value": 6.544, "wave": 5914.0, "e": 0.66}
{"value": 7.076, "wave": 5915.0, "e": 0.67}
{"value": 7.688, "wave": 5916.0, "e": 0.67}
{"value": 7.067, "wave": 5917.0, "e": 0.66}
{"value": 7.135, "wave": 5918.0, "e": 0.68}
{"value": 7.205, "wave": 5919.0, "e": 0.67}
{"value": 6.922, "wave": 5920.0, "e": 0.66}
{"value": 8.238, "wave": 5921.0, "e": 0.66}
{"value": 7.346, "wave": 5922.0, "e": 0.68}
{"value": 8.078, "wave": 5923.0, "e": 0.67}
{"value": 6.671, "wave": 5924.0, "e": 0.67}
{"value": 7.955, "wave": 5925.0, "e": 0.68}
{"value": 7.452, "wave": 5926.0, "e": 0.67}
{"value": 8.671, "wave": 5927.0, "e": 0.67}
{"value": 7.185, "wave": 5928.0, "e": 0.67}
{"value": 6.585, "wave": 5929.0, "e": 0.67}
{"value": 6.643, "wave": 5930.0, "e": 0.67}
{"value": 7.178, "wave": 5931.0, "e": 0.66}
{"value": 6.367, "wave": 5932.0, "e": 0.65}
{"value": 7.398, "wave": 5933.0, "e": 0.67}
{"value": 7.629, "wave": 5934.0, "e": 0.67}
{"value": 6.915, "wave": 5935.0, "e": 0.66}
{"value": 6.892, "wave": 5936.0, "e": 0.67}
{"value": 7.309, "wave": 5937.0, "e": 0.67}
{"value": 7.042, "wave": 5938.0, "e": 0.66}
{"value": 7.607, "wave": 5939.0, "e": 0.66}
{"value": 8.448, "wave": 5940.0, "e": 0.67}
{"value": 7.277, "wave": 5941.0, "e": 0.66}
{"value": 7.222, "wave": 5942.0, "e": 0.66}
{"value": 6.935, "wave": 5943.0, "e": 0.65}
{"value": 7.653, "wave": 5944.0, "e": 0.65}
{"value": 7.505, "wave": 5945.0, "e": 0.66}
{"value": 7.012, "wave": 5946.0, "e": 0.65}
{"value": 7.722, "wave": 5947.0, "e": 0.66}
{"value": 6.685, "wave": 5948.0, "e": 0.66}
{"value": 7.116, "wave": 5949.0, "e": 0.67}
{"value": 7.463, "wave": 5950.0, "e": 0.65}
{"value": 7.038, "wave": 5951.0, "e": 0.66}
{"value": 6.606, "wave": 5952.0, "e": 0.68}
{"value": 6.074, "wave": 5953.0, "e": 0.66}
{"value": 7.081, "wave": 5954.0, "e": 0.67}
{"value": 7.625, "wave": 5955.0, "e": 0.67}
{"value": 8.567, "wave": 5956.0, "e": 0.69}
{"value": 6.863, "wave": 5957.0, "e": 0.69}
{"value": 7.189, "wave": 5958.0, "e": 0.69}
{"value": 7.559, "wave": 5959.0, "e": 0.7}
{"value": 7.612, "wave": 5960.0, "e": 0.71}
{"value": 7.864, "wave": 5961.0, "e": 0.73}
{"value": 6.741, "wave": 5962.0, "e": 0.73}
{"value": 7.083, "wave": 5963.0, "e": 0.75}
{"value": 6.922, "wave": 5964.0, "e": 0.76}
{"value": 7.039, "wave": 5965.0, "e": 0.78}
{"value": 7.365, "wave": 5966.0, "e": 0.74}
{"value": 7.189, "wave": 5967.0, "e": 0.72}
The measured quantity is 1.1 angstrom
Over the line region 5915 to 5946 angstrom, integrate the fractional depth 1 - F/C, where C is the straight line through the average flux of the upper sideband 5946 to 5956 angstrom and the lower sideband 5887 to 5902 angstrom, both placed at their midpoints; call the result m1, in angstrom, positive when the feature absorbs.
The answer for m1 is -2.2 angstrom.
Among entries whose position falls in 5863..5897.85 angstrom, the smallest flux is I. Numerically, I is 5.179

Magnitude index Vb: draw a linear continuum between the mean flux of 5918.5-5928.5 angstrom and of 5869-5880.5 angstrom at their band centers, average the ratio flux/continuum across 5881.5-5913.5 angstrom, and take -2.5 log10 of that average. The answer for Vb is 0.11 mag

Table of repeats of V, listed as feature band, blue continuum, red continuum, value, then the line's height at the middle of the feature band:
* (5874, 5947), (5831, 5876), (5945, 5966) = 1.7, 7.22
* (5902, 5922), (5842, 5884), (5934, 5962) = 0.1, 7.26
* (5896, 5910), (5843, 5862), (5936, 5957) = 0.6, 7.22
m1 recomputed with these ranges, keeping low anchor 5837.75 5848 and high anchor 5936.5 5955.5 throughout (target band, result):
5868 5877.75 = -0.31 angstrom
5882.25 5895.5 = 1.42 angstrom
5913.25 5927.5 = -0.34 angstrom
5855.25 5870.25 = 0.33 angstrom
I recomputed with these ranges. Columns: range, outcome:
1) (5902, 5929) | 6.544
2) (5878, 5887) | 5.923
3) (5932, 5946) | 6.367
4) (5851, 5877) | 6.019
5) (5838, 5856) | 6.128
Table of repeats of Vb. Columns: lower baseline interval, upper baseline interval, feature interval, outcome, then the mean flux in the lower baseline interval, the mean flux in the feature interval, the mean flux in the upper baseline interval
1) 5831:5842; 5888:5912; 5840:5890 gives -0.04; 7.2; 7.21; 6.69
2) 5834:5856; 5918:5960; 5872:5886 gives 0.00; 7.2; 7.21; 7.29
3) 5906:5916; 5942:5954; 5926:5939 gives -0.01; 7.17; 7.18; 7.08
